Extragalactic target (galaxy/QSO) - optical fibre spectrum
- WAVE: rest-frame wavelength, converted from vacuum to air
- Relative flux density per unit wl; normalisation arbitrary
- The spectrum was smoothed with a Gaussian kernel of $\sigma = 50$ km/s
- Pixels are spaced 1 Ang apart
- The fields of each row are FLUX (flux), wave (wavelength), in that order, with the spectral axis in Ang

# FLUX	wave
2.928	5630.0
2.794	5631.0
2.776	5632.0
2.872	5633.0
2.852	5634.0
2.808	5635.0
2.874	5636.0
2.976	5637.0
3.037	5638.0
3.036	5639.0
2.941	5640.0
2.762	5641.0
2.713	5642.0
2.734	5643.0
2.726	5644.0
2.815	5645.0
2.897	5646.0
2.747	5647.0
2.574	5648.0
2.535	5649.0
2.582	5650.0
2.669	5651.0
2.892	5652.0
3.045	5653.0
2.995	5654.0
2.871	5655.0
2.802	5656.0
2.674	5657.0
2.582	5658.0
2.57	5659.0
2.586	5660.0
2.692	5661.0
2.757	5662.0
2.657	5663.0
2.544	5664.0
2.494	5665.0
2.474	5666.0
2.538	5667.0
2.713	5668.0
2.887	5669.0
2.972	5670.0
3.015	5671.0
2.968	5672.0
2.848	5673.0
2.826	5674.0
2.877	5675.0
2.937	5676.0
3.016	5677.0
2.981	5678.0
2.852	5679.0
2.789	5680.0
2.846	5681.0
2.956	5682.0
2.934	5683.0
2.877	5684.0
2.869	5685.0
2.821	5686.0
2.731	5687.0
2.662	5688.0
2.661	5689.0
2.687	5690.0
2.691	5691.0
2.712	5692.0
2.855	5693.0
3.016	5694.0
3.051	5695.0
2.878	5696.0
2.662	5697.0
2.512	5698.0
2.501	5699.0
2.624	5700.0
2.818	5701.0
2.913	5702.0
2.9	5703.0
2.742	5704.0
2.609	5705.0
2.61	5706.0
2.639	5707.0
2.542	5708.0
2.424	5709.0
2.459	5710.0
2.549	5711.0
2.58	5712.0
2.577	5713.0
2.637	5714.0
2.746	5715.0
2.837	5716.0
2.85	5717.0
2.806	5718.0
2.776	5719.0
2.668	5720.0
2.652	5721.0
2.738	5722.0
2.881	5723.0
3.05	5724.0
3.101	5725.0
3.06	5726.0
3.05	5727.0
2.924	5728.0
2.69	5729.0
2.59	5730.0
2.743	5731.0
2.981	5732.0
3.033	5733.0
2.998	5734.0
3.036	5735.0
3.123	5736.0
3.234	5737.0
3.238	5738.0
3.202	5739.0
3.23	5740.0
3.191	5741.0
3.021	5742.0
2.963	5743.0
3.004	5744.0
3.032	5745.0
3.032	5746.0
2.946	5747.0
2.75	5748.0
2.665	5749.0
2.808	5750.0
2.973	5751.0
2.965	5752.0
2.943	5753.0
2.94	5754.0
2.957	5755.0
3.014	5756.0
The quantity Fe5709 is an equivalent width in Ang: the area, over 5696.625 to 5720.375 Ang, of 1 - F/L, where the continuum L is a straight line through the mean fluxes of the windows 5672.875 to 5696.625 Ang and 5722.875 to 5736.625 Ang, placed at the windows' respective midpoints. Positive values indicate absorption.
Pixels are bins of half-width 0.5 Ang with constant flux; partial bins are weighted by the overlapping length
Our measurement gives 1.9 Ang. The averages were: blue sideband 2.85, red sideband 2.95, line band 2.67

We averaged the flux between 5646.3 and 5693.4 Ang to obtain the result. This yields 2.77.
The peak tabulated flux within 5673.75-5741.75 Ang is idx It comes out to 3.238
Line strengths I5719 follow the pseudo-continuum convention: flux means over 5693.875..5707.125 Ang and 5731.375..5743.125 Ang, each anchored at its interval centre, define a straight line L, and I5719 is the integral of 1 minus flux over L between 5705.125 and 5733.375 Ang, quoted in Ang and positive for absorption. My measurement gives 1.7 Ang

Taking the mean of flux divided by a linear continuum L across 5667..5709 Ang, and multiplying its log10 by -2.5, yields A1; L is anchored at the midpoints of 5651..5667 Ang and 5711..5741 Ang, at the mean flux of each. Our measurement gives 0.00 mag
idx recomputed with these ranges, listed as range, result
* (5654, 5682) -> 3.016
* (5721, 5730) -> 3.101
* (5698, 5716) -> 2.913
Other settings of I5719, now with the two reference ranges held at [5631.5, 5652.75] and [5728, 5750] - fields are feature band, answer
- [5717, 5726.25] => 0.3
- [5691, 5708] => 1.0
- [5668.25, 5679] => -0.2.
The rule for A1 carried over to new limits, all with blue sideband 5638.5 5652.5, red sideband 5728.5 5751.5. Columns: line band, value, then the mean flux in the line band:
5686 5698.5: 0.040 mag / 2.76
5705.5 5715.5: 0.132 mag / 2.58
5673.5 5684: -0.024 mag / 2.9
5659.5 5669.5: 0.067 mag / 2.63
